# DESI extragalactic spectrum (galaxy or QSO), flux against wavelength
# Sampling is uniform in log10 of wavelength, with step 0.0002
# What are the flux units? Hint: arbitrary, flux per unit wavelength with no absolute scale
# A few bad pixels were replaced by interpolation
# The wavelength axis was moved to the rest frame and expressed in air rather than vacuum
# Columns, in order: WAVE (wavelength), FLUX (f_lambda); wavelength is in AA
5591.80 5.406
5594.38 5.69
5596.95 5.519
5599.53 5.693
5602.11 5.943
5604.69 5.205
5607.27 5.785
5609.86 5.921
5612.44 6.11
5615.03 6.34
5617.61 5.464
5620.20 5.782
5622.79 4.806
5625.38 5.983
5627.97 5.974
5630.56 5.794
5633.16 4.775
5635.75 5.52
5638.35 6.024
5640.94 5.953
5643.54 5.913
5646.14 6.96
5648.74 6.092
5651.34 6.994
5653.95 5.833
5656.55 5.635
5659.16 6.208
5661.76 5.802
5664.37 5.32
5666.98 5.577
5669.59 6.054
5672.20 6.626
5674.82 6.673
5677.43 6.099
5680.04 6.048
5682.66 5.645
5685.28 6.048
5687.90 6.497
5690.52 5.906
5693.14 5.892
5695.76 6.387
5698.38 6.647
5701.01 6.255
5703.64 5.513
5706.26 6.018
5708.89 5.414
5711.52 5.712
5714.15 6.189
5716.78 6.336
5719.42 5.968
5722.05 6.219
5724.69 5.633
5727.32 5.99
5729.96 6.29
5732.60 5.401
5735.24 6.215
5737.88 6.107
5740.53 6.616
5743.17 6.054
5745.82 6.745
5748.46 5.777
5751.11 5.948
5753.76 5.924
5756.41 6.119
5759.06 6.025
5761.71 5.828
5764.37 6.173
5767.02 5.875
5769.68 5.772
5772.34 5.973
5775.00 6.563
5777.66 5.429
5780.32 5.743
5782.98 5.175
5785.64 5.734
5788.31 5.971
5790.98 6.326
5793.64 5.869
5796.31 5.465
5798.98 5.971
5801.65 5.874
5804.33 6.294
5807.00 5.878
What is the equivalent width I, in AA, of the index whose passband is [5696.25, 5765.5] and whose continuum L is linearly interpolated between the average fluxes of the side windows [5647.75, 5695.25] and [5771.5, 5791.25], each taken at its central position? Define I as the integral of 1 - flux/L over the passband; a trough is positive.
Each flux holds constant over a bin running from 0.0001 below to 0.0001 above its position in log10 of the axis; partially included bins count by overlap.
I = -1.27 AA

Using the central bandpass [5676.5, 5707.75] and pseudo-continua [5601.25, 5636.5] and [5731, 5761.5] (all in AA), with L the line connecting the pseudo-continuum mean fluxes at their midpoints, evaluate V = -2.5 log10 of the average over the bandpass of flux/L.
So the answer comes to -0.03 mag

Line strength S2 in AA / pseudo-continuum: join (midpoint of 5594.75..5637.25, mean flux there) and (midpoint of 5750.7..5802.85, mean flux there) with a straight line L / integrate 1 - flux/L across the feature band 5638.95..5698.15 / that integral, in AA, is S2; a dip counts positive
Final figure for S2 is -3.8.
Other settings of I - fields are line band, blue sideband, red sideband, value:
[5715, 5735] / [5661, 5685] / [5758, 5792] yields -0.20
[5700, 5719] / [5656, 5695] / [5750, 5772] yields 0.24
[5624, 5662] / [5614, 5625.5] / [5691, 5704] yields -1.14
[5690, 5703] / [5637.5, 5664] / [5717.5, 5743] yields -0.25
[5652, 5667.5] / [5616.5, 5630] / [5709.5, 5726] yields -0.09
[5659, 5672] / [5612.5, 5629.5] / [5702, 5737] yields 0.01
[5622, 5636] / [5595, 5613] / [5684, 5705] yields 0.82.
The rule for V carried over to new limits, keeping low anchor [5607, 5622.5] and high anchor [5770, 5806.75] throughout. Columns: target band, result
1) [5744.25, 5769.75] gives -0.030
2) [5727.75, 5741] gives -0.040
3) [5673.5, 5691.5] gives -0.051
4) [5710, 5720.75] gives -0.033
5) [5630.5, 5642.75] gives 0.044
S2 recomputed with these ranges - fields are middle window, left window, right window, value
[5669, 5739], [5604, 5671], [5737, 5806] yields -1.9 AA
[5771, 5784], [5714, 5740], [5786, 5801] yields 0.3 AA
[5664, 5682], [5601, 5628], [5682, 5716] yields -0.4 AA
